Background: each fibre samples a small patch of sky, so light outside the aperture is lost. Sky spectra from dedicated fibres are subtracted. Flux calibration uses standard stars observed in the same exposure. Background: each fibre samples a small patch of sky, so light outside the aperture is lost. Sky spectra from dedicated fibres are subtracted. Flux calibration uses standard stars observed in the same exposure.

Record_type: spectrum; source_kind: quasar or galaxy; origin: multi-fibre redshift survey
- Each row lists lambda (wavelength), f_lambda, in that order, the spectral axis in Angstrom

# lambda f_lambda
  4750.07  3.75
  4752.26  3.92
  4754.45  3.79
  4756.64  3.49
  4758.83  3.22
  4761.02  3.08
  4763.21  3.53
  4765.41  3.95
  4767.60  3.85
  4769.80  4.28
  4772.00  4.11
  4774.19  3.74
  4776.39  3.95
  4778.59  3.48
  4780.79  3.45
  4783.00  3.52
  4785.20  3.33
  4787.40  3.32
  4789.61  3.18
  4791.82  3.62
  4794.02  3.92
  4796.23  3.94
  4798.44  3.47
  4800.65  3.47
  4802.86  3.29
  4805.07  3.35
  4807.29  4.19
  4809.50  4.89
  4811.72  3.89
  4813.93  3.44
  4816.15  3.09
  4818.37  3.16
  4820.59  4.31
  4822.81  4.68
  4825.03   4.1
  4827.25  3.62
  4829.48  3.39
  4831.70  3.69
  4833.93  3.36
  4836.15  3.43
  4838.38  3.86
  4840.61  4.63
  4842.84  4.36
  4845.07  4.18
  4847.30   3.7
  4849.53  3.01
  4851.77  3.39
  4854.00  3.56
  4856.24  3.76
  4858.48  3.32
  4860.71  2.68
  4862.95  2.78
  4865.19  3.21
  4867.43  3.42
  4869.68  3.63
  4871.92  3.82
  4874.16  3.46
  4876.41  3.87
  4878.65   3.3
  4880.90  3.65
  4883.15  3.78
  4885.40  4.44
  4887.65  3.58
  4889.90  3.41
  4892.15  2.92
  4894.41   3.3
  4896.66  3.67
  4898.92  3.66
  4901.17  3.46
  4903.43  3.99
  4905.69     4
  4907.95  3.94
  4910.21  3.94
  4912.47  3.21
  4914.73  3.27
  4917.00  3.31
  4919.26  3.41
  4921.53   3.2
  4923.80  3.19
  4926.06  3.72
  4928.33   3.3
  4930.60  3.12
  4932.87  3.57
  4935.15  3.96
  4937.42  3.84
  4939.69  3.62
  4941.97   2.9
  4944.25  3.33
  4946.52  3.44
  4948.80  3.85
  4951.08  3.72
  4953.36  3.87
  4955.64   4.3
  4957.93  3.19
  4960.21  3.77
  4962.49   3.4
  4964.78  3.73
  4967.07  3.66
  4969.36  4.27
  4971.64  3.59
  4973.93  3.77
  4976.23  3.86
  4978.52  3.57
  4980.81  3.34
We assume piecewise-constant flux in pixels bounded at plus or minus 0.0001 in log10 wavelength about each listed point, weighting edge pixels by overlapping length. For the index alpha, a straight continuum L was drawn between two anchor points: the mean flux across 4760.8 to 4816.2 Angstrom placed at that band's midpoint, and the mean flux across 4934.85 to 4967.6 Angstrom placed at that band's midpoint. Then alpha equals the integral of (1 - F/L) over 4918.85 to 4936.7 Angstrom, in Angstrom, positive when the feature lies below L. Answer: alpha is 1.0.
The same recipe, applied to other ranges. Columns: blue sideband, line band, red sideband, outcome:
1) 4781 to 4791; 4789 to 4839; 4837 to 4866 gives -3.88 Angstrom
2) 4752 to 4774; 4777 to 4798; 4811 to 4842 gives 1.11 Angstrom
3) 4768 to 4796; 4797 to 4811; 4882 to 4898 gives -0.50 Angstrom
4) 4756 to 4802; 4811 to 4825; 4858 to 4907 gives -0.81 Angstrom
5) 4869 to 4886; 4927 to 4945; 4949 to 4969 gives 1.30 Angstrom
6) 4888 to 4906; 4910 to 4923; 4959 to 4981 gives 0.85 Angstrom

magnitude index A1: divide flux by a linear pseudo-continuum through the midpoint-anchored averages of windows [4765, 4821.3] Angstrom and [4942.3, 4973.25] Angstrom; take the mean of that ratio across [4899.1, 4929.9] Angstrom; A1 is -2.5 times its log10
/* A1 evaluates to 0.046 mag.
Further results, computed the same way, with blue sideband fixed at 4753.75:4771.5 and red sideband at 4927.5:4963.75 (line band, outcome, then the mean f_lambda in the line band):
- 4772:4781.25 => -0.02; 3.73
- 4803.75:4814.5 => -0.09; 3.96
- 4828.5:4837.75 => 0.04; 3.49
